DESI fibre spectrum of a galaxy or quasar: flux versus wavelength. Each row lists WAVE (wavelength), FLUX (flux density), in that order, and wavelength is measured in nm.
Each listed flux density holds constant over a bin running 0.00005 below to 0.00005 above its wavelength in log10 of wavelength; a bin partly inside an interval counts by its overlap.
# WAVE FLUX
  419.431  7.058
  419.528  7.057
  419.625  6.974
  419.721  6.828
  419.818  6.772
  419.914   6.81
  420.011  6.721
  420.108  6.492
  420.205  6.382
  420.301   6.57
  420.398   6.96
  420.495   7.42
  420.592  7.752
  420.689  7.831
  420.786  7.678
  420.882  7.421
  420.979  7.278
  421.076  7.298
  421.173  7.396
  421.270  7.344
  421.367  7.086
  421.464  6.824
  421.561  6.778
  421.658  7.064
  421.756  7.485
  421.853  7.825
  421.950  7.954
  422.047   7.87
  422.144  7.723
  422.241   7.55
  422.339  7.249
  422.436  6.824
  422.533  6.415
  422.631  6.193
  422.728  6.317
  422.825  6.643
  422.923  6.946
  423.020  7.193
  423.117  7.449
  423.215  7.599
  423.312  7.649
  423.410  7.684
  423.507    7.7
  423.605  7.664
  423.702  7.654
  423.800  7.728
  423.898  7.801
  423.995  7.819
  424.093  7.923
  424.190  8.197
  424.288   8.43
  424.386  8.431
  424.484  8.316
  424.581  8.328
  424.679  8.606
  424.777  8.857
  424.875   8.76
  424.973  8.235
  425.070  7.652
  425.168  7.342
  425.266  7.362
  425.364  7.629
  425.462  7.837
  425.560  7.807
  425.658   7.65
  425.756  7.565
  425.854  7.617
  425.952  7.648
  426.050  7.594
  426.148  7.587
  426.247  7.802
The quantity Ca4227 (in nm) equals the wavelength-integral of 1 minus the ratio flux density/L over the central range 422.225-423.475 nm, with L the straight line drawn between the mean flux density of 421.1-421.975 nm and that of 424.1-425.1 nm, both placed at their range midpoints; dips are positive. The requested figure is 0.11 nm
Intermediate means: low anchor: 7.28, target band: 7.05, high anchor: 8.38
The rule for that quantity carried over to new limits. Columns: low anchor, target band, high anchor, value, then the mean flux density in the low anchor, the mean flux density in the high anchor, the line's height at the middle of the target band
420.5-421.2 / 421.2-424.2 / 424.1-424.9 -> 0.24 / 7.52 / 8.45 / 7.99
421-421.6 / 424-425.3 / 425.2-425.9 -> -0.11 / 7.13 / 7.63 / 7.52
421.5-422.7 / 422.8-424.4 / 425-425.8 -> -0.06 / 7.22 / 7.63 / 7.41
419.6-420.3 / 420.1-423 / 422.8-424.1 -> -0.04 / 6.7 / 7.53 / 7.08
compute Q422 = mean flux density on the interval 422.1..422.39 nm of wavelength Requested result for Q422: 7.49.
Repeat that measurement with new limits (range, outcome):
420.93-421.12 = 7.28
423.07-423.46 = 7.59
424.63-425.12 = 8.42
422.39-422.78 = 6.44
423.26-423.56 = 7.68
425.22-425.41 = 7.49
